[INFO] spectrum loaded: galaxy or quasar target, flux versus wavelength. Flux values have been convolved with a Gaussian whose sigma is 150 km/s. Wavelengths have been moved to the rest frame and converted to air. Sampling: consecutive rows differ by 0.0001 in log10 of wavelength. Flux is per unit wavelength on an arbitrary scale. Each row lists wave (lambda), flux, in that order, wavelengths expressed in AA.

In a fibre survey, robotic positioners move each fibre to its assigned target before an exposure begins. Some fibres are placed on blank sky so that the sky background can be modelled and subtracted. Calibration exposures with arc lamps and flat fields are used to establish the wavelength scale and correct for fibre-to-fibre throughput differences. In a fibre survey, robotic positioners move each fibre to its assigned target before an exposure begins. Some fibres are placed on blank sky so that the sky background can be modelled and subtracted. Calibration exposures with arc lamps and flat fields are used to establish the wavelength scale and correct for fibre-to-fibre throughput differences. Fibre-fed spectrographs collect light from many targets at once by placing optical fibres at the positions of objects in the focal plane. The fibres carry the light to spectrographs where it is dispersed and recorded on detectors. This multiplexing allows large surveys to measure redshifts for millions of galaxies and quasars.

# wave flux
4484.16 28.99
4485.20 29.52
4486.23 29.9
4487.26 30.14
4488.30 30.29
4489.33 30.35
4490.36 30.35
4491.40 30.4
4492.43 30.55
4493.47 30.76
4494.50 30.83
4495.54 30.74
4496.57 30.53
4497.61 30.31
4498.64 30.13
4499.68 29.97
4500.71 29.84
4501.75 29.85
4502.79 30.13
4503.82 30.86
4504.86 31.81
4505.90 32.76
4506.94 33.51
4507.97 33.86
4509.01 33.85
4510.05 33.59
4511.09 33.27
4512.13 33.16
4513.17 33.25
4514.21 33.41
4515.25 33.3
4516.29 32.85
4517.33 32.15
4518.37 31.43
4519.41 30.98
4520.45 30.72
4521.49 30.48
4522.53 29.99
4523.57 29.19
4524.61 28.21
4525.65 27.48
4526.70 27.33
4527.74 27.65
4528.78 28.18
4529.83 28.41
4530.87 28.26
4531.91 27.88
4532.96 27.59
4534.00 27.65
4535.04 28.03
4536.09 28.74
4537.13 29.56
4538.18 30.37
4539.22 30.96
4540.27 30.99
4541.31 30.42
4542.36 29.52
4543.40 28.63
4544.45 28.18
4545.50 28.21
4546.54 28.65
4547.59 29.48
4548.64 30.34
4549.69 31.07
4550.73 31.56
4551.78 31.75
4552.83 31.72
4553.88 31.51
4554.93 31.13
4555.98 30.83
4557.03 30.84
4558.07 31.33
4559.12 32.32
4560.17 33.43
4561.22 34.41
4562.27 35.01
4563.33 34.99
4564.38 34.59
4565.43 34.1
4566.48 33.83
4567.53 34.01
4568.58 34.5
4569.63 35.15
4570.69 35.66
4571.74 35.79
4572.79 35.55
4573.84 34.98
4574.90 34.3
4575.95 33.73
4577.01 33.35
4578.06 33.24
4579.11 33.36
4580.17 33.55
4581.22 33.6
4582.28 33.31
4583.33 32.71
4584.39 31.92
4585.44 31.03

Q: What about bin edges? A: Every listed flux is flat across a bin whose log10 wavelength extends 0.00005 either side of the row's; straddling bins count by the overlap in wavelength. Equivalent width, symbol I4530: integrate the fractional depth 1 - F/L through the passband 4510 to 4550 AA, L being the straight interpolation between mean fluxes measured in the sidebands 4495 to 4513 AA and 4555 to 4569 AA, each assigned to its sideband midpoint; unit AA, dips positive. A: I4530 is 3.0 AA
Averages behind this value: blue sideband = 31.7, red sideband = 33.3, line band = 29.9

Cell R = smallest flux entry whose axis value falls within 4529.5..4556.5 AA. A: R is 27.59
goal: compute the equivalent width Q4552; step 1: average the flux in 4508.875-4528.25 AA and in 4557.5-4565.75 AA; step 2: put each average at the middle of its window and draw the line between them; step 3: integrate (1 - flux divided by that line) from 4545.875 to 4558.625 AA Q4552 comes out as 0.9 AA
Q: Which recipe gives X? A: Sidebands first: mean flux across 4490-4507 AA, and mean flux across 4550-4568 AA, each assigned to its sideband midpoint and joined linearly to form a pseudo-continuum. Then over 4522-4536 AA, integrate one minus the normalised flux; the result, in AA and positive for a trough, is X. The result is 1.6 AA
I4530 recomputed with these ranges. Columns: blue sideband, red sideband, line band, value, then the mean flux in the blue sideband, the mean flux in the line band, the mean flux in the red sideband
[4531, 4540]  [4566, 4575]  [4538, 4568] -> 0.34 AA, 28.9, 31.5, 34.9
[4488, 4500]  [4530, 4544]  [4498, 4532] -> -1.22 AA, 30.5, 30.9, 29.1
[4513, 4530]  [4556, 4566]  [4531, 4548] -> 1.41 AA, 30.3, 29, 33.3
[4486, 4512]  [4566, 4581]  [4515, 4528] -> 0.82 AA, 31.2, 30.1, 34.4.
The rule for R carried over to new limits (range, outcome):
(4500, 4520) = 29.84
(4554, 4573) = 30.83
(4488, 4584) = 27.33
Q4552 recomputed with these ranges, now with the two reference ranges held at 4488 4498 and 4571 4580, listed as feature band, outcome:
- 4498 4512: -0.34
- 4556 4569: 0.08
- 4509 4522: -0.37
